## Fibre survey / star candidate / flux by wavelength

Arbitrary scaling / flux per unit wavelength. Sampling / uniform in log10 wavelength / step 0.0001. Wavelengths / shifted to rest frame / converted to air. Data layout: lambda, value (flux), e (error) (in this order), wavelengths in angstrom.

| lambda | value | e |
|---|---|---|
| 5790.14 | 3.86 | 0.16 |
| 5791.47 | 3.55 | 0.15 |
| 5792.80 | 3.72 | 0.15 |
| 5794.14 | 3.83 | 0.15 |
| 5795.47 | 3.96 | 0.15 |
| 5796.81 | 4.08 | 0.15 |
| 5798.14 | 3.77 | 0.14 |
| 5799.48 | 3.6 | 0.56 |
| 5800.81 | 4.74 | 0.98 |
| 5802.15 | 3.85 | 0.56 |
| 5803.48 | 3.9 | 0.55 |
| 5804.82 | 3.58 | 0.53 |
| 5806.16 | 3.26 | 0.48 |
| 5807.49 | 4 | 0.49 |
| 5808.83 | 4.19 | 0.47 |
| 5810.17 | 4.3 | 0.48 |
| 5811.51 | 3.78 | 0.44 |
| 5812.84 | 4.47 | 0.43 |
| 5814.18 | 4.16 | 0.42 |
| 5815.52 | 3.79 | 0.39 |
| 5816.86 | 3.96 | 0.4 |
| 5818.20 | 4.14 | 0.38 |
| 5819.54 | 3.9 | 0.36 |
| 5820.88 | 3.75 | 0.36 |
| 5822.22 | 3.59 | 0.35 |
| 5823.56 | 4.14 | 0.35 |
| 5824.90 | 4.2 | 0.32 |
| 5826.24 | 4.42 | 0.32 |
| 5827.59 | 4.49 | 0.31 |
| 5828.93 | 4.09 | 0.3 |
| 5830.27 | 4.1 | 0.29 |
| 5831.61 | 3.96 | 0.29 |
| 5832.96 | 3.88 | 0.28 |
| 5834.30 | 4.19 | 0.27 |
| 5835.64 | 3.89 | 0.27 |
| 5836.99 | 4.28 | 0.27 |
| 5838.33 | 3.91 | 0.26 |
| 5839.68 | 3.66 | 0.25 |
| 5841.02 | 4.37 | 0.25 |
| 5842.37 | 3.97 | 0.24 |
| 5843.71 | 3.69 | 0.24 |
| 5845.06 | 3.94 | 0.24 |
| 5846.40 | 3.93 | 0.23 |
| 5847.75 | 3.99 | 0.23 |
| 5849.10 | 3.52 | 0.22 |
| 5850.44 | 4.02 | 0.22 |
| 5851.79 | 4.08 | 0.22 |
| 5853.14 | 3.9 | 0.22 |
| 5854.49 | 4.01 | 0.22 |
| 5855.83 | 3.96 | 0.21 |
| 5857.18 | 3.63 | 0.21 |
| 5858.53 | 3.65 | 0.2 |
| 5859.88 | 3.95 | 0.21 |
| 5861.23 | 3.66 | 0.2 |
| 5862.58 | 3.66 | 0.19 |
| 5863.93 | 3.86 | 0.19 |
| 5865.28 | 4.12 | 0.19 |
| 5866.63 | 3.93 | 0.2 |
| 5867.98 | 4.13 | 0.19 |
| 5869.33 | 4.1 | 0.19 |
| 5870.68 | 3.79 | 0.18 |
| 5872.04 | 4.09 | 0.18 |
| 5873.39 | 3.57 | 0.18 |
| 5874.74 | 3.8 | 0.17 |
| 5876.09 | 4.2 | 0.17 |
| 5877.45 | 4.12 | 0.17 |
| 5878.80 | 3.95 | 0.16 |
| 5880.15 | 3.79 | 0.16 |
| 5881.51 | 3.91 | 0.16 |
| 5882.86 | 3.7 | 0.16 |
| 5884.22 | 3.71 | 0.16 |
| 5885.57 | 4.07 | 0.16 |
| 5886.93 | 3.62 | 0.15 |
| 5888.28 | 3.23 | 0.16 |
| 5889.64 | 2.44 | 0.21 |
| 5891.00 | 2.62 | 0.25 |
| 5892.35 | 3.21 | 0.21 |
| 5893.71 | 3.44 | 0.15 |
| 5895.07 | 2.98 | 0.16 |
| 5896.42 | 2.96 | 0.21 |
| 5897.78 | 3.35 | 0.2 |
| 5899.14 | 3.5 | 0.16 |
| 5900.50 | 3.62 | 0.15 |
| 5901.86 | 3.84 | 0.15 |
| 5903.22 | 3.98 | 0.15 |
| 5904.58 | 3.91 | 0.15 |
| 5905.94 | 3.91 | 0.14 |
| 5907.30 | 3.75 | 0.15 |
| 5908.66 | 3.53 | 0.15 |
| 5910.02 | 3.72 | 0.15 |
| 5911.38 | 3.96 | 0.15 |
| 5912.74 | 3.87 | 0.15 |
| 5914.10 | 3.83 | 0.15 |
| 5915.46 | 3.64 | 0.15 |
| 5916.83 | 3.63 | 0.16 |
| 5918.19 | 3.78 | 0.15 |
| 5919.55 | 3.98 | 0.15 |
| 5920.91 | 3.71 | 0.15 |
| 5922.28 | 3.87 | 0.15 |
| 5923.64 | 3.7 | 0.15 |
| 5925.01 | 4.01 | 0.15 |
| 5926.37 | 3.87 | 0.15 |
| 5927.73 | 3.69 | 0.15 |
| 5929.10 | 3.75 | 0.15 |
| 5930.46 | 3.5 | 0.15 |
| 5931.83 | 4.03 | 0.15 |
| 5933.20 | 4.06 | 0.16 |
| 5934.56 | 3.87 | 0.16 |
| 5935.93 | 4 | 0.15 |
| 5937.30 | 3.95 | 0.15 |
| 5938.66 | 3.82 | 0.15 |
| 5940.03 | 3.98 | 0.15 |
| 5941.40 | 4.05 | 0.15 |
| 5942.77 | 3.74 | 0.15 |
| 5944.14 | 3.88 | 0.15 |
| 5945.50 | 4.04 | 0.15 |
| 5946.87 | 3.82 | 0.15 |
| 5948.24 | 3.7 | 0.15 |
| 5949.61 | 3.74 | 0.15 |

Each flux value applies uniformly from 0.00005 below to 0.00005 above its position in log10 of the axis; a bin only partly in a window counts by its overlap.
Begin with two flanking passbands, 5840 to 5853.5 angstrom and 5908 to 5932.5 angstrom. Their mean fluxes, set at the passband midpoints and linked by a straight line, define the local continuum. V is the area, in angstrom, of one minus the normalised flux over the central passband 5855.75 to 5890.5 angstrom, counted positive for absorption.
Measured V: 0.9 angstrom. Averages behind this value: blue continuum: 3.94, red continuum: 3.78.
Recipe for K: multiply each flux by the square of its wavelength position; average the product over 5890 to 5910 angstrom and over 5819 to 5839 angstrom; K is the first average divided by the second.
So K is 0.88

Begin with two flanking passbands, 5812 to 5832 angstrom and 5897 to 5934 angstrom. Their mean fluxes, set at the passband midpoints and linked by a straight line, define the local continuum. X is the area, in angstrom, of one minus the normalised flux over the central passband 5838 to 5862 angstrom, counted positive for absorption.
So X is 0.7 angstrom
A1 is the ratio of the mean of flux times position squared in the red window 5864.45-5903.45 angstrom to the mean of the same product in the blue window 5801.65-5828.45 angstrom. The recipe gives 0.9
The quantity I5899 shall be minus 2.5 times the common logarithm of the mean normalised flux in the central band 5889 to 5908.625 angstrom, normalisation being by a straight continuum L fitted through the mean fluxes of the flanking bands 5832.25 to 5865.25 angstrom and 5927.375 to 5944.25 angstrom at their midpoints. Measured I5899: 0.14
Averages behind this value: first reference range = 3.9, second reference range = 3.87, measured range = 3.4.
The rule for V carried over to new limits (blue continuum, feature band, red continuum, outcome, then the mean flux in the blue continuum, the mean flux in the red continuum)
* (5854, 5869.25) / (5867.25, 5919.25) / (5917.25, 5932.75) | 2.4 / 3.88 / 3.81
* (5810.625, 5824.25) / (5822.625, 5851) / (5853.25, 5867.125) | -0.8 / 3.97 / 3.84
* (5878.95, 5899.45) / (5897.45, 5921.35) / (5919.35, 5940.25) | -0.9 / 3.38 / 3.86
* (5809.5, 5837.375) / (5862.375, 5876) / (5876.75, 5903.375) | -0.9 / 4.07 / 3.49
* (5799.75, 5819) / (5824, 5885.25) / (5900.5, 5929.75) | -0.6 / 4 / 3.8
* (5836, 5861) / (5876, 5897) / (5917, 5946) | 2.2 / 3.91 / 3.87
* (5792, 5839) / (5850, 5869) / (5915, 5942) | 0.2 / 4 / 3.85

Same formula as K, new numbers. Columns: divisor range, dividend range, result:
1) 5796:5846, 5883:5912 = 0.90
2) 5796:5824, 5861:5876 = 1.01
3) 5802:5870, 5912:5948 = 1.00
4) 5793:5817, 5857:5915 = 0.96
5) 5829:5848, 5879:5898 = 0.86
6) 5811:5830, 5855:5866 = 0.95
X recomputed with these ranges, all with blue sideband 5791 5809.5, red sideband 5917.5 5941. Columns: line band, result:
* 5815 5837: -1.01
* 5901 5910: 0.12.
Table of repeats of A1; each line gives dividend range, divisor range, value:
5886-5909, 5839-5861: 0.89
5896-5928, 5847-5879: 0.97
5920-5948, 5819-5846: 1.00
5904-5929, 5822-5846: 0.96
